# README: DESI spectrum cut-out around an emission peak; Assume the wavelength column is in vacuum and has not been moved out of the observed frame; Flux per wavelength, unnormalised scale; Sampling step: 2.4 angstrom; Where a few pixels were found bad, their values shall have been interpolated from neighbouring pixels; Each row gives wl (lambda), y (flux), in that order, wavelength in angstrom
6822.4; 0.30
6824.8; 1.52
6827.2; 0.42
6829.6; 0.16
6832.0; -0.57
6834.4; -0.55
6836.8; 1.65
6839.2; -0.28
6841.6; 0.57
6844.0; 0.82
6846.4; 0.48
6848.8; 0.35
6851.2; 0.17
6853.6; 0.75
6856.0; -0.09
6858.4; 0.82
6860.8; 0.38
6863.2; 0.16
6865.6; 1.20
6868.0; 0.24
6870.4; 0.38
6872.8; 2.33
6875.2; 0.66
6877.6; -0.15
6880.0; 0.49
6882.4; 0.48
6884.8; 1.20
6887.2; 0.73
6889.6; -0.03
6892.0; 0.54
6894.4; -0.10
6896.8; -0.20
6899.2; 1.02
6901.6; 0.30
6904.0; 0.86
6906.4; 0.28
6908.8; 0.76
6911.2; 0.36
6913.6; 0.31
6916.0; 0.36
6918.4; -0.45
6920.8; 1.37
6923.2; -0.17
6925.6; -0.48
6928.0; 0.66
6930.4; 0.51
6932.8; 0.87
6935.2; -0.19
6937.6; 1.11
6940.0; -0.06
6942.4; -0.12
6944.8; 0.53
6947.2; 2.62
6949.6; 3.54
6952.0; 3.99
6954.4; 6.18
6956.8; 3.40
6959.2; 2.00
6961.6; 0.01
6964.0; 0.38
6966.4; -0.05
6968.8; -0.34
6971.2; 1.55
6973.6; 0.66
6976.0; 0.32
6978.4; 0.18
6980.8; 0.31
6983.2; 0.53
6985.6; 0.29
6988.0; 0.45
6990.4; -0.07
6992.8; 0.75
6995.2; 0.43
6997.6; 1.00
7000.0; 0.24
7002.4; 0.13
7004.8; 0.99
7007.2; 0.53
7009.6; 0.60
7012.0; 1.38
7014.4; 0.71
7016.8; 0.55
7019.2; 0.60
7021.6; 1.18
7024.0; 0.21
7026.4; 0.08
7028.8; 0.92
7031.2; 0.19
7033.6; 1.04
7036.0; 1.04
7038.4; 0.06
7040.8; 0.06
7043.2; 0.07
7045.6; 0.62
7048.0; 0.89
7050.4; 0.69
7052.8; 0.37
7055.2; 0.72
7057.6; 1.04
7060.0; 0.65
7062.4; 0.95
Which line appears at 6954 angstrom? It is [O II] 3727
